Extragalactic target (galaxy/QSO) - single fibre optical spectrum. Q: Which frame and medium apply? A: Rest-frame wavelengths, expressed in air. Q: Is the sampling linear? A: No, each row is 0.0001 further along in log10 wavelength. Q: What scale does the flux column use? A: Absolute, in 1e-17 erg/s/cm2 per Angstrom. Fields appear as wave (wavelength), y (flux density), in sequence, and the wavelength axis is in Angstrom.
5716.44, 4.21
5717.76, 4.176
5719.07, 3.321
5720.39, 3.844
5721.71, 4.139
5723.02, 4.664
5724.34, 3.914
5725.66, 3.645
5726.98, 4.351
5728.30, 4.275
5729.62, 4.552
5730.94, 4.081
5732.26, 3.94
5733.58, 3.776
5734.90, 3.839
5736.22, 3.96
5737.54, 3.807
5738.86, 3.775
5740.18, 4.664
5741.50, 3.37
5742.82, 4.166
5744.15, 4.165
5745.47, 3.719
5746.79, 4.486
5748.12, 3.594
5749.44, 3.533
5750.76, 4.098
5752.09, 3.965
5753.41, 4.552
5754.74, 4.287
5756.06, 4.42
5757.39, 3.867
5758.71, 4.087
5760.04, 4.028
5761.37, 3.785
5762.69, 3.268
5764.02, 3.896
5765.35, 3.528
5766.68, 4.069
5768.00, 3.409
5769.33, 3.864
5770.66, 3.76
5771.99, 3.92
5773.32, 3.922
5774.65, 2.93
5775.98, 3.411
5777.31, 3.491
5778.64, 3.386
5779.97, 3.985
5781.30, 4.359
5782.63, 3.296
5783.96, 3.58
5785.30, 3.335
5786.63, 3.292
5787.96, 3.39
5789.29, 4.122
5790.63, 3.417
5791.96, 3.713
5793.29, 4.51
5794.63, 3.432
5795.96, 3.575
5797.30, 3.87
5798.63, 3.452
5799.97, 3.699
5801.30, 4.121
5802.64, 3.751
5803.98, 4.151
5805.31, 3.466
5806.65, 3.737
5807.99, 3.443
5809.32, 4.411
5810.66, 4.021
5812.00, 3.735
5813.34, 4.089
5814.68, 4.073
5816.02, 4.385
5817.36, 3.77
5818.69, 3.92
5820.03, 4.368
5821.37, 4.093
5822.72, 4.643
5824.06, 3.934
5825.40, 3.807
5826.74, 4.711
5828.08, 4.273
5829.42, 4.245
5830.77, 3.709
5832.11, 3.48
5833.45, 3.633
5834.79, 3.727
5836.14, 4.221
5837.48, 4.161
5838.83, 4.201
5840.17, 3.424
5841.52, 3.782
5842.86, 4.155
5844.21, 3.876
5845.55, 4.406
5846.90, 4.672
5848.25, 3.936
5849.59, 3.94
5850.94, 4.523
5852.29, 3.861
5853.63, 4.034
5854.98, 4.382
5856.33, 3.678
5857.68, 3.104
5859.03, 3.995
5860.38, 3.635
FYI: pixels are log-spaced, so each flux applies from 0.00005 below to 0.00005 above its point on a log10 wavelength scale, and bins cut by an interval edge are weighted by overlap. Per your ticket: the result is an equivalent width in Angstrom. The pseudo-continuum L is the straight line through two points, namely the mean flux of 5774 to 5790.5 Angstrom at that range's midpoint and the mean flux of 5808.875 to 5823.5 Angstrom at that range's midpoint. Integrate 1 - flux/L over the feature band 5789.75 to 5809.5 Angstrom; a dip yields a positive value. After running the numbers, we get 0.4 Angstrom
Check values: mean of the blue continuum 3.54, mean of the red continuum 4.13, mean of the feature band 3.77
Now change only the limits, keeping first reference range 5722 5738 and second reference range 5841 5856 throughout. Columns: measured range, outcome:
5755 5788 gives 3.1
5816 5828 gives -0.2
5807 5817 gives 0.3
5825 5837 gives 0.4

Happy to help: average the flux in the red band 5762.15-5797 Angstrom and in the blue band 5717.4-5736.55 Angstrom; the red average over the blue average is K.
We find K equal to 0.91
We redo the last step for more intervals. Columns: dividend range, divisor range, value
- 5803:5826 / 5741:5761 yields 0.99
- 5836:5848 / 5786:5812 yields 1.09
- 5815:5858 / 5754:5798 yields 1.08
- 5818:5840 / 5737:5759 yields 1.01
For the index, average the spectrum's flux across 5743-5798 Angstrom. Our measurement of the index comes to 3.79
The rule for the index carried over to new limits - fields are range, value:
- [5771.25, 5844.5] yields 3.85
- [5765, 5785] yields 3.66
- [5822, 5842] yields 4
